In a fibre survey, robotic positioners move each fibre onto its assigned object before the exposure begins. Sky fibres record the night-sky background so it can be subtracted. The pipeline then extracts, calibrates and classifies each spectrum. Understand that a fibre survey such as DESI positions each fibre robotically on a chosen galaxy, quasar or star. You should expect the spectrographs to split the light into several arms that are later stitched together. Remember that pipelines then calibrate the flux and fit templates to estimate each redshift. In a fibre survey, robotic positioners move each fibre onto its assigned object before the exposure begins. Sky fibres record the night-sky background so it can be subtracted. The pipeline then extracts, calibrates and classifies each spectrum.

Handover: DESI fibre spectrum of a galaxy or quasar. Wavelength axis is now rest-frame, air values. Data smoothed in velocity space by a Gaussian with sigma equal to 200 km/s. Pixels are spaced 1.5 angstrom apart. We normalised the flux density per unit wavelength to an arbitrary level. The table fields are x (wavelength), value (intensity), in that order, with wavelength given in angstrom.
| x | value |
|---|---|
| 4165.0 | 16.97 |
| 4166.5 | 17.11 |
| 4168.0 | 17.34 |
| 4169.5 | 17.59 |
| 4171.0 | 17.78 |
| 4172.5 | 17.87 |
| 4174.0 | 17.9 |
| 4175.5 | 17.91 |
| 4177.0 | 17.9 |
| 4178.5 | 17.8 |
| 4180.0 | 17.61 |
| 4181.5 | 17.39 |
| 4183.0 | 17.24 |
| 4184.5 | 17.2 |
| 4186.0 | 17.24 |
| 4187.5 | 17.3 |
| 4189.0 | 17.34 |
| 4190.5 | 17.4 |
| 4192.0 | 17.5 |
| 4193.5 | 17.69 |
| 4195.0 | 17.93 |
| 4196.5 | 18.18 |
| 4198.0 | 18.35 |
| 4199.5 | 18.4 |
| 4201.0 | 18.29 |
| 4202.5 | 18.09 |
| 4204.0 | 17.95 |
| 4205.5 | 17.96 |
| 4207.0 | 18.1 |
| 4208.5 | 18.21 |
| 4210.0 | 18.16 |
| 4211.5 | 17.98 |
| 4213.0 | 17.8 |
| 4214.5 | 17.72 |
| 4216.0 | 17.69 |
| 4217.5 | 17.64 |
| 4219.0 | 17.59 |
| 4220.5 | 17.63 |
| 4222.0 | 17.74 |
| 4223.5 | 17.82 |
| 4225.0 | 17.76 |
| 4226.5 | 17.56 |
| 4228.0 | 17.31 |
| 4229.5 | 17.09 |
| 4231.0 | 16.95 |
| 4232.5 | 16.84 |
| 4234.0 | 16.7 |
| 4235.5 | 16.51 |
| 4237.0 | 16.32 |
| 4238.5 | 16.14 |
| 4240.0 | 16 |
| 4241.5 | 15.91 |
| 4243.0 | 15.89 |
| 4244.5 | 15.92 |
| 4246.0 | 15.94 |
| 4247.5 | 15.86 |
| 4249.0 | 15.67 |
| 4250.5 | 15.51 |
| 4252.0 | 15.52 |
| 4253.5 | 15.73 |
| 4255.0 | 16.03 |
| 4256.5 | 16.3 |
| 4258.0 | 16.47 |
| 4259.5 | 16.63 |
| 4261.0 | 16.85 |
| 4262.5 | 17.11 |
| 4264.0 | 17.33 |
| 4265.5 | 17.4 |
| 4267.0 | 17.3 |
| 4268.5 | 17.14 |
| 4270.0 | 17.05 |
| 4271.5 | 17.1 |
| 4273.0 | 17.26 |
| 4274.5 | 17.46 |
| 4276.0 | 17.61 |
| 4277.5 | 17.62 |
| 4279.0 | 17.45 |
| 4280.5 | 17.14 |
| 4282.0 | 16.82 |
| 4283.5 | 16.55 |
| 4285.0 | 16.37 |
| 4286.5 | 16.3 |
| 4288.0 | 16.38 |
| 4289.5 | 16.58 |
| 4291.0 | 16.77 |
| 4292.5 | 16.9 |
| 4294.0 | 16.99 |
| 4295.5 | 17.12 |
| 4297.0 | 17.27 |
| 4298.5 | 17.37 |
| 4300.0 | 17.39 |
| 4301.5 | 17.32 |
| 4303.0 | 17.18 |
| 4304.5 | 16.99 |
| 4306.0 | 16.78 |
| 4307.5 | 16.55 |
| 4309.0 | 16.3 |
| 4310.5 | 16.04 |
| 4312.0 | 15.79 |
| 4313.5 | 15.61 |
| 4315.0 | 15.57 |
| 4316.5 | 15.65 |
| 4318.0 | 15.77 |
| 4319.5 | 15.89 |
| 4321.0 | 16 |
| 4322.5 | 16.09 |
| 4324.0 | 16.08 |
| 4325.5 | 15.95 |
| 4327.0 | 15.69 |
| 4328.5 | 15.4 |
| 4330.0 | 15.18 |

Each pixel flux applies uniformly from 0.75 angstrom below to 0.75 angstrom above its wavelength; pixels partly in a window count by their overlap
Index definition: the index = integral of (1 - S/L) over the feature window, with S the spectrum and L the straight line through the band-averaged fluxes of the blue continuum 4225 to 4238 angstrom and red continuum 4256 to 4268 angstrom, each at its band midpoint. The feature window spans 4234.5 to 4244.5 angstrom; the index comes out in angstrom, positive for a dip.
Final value 0.48 angstrom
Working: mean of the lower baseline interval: 16.9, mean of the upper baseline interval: 16.9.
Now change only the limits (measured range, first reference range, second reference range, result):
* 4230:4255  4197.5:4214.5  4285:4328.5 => 2.0 angstrom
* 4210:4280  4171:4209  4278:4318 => 1.2 angstrom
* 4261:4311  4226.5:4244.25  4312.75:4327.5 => -2.7 angstrom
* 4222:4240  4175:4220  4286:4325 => 0.4 angstrom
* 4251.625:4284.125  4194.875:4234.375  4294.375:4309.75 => 0.7 angstrom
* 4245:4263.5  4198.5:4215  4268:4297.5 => 1.3 angstrom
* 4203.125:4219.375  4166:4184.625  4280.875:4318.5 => -0.6 angstrom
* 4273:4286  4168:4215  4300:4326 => -0.3 angstrom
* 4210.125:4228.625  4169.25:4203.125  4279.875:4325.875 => -0.3 angstrom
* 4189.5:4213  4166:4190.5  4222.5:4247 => -1.1 angstrom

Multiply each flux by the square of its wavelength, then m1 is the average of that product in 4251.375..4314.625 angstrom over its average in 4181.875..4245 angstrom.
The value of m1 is 1.0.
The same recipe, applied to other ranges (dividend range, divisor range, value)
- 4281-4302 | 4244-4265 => 1.06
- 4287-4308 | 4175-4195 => 1.02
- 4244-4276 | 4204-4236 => 0.96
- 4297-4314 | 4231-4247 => 1.06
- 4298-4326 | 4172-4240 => 0.98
